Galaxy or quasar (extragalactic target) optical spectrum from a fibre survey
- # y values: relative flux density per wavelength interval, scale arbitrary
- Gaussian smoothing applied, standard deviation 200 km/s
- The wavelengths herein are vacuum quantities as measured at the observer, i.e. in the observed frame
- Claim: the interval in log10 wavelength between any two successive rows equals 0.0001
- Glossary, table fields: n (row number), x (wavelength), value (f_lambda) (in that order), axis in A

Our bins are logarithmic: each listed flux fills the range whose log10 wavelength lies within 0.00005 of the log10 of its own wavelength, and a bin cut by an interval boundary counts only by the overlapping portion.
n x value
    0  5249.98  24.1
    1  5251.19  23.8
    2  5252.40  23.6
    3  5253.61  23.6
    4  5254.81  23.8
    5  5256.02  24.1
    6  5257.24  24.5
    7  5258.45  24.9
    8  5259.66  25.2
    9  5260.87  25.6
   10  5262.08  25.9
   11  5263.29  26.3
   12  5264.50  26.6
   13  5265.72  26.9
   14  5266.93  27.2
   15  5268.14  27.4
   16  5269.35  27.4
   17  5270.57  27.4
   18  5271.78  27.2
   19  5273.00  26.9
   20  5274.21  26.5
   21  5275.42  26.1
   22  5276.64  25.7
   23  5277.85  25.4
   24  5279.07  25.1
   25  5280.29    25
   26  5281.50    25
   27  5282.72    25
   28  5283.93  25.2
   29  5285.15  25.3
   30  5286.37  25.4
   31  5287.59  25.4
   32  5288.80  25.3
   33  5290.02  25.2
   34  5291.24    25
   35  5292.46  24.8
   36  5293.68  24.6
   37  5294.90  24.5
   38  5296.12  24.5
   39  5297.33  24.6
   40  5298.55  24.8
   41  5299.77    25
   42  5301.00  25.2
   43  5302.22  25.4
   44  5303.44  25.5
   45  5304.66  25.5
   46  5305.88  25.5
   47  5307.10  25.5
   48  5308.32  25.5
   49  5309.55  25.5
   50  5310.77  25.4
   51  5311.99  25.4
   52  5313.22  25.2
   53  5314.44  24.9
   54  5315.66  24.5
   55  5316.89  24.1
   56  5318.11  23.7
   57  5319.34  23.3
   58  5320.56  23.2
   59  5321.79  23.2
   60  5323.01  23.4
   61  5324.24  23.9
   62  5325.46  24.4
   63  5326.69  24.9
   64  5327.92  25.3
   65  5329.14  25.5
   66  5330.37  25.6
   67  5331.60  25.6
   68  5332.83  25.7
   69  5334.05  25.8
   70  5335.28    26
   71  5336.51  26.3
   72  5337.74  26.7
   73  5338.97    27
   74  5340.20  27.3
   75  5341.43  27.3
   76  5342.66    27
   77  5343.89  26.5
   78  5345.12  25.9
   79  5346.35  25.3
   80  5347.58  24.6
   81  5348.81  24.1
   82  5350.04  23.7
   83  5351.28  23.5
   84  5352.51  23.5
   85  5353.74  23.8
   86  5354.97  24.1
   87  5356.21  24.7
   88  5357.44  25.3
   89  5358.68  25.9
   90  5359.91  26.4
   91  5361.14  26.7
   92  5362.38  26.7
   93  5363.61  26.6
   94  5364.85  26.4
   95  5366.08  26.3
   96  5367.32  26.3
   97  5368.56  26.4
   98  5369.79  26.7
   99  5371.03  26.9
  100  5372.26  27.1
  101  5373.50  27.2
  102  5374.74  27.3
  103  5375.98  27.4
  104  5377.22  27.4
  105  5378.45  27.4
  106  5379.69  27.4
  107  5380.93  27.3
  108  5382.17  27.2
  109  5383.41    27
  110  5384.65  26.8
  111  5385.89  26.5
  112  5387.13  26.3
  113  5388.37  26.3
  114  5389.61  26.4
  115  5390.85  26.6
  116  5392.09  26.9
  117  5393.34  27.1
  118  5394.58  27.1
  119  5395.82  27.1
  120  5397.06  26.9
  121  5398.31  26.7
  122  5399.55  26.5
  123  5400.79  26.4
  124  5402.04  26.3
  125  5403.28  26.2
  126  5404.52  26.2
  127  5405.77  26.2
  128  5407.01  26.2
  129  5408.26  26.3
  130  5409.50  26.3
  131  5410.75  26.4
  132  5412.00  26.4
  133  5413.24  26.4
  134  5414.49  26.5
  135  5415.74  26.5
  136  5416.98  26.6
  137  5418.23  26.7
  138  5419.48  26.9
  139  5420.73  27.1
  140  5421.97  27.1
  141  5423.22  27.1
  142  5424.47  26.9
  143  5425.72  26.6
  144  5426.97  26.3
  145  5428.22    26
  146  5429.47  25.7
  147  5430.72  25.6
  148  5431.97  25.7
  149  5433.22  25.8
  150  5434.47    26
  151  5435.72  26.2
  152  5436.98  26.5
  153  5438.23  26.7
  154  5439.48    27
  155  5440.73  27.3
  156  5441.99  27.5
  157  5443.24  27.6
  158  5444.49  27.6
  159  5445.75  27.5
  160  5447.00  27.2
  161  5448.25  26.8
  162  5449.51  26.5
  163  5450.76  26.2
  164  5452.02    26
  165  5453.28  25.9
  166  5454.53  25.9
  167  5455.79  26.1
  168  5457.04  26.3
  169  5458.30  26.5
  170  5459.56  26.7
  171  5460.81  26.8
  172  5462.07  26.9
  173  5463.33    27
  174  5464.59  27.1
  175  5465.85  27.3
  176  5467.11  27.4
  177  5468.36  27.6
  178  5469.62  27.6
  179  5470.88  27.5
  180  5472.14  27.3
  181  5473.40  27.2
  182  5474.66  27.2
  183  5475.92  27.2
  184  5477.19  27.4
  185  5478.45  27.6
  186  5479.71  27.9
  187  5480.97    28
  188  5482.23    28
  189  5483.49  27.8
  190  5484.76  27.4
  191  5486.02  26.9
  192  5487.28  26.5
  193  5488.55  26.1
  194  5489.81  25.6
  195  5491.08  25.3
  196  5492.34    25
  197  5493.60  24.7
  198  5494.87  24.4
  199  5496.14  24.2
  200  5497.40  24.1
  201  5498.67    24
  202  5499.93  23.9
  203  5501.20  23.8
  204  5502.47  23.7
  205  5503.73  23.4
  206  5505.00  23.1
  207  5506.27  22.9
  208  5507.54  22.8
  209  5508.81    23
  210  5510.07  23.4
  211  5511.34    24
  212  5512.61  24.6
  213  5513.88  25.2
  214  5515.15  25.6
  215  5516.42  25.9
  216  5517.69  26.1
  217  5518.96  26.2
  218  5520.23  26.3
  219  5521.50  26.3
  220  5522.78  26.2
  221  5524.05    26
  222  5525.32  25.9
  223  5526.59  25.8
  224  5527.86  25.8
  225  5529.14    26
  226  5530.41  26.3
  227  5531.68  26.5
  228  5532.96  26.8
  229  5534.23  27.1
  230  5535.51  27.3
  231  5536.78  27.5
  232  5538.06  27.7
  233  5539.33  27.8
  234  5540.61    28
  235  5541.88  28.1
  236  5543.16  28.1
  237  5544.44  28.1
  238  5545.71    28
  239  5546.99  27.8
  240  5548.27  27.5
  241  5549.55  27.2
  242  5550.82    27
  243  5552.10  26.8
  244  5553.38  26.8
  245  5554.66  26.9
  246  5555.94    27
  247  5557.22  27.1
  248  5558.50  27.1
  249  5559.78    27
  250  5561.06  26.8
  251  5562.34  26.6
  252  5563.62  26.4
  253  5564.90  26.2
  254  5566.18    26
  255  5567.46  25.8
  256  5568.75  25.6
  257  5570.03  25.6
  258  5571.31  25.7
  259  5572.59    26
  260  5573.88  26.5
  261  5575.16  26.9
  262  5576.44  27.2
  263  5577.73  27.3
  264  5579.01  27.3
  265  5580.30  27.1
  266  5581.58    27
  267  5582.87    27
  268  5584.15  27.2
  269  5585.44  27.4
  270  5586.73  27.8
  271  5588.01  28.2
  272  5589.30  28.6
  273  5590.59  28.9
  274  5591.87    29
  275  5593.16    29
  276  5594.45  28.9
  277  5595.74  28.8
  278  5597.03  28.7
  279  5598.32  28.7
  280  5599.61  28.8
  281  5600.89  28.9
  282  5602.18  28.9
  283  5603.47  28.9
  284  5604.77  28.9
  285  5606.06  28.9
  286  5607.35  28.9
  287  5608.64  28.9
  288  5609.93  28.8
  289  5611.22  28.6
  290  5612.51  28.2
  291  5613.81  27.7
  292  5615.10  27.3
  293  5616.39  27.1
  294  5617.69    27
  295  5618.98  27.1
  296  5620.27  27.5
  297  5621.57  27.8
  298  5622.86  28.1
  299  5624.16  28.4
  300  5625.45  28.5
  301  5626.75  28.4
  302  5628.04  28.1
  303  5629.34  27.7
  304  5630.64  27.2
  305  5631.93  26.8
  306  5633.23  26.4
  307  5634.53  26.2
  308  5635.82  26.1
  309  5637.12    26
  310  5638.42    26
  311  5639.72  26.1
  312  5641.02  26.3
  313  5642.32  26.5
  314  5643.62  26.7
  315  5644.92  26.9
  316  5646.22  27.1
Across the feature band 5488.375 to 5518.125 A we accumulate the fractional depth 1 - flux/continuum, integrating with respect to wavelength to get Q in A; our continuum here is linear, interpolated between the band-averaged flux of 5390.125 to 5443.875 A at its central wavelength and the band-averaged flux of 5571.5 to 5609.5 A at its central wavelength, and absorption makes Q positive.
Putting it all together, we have 3.2 A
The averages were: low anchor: 26.6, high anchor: 28.1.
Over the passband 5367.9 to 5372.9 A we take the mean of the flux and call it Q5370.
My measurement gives 26.8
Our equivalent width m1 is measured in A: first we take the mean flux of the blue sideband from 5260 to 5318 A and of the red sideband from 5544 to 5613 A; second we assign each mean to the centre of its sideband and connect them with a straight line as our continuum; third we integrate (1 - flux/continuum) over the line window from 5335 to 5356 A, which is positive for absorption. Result 0.4 A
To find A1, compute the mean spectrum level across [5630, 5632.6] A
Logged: 27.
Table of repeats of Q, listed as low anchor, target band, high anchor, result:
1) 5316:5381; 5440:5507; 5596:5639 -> 1.0 A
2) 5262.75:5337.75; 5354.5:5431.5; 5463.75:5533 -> -3.0 A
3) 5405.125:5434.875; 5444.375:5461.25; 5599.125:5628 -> 0.1 A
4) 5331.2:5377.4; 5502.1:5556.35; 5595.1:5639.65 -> 2.2 A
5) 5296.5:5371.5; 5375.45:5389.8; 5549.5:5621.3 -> -0.7 A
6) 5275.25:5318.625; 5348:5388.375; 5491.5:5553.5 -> -1.3 A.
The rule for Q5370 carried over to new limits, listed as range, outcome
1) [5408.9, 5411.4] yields 26.3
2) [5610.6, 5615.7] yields 27.9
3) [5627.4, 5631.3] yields 27.7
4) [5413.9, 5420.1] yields 26.6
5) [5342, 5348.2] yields 25.9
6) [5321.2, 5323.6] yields 23.4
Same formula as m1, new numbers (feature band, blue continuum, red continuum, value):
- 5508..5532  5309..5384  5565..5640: 1.3 A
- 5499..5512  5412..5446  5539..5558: 1.8 A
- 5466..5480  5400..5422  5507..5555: -0.5 A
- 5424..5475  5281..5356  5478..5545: -2.3 A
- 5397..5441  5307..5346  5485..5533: -2.2 A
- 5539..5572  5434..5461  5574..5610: 1.0 A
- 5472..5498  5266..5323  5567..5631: 0.4 A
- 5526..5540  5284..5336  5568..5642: 0.1 A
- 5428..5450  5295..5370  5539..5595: -0.4 A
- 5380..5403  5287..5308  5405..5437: -0.6 A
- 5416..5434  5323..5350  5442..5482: 0.1 A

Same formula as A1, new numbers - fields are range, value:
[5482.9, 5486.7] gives 27.3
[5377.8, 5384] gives 27.3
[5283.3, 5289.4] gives 25.3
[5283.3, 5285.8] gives 25.3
